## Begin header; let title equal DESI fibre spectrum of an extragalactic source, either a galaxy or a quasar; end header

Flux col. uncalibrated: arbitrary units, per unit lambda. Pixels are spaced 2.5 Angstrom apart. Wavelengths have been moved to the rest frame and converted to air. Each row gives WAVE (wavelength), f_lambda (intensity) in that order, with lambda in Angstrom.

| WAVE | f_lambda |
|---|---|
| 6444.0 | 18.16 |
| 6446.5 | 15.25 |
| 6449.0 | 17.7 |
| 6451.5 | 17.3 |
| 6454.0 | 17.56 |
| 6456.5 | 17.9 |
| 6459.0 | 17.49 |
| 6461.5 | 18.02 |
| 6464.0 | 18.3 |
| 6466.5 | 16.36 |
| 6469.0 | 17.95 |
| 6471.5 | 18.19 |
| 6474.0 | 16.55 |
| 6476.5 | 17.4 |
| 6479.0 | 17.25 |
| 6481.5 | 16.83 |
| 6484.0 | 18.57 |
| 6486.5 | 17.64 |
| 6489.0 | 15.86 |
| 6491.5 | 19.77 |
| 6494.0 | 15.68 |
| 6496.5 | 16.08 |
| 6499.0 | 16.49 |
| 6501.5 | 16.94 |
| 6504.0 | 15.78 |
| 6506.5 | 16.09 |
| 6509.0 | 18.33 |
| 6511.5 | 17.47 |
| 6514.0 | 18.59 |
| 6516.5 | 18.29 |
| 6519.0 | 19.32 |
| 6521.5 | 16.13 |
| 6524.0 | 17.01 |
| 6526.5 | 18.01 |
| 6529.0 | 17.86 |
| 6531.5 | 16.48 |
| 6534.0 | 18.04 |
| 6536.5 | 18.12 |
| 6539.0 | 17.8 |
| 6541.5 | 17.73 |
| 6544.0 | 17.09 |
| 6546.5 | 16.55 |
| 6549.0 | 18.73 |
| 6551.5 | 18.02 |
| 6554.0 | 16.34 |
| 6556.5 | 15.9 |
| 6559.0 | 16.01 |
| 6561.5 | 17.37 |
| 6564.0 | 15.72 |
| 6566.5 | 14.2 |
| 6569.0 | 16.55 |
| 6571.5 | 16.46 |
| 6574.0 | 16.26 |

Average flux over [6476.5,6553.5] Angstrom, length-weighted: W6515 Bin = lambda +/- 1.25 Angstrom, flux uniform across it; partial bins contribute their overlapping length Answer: 17.4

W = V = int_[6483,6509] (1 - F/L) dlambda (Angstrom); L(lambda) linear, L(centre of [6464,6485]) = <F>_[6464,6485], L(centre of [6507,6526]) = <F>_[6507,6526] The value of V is 1.00 Angstrom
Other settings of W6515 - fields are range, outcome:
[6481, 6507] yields 16.9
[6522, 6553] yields 17.6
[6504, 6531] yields 17.6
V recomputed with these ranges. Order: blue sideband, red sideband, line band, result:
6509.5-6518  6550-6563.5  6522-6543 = -0.1 Angstrom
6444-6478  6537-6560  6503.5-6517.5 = -0.2 Angstrom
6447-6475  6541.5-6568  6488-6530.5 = -0.5 Angstrom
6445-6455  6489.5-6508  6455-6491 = -1.4 Angstrom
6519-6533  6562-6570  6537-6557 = -1.1 Angstrom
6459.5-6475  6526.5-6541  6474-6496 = 0.4 Angstrom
